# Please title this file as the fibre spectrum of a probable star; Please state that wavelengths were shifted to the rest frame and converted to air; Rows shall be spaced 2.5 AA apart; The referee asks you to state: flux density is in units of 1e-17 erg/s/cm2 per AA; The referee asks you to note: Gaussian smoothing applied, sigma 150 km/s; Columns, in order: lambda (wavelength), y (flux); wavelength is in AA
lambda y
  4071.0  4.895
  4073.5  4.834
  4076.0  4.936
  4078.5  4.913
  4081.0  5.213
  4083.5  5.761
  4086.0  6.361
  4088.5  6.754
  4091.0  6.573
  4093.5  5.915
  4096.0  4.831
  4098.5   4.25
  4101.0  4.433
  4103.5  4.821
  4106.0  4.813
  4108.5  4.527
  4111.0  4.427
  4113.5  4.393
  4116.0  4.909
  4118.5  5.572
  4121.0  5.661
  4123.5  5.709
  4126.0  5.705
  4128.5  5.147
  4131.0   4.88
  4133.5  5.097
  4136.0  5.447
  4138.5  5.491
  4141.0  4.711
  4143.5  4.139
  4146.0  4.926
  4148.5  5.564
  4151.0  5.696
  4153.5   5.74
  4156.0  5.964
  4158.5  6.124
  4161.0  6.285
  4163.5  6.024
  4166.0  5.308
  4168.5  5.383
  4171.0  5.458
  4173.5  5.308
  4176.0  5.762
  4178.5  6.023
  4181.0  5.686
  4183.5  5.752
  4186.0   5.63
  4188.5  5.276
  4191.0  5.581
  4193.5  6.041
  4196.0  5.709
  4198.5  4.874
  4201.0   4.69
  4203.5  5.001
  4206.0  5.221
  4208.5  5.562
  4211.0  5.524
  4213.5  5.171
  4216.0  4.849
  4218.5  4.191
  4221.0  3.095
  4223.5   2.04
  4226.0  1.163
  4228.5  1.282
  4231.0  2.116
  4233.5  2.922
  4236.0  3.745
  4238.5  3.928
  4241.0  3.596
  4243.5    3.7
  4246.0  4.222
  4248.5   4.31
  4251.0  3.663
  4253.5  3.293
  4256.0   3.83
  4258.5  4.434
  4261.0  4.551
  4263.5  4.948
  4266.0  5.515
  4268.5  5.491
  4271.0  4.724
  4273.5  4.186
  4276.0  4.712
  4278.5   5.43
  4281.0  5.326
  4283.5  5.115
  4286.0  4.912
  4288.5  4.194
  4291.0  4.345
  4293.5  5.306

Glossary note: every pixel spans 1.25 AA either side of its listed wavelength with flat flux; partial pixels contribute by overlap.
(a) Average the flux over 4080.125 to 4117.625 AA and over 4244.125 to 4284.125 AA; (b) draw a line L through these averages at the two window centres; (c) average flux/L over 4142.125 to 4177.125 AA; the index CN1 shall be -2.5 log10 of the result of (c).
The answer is -0.12 mag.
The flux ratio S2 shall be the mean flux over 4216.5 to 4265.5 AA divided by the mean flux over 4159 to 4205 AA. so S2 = 0.63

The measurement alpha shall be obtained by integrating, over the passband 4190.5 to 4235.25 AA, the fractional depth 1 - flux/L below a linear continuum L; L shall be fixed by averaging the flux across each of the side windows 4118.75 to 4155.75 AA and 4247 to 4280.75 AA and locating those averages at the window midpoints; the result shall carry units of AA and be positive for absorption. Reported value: 6.8 AA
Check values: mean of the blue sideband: 5.31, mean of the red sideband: 4.57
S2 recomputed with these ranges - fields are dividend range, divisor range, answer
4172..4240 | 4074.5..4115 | 0.87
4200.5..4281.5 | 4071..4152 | 0.79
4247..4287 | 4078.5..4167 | 0.87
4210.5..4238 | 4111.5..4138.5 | 0.62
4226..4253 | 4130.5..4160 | 0.61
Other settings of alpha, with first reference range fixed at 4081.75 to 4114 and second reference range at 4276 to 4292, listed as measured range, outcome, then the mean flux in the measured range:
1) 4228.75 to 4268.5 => 8.4 AA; 3.9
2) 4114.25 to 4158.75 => -1.4 AA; 5.33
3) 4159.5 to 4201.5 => -4.2 AA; 5.59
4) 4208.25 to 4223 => 1.4 AA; 4.54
